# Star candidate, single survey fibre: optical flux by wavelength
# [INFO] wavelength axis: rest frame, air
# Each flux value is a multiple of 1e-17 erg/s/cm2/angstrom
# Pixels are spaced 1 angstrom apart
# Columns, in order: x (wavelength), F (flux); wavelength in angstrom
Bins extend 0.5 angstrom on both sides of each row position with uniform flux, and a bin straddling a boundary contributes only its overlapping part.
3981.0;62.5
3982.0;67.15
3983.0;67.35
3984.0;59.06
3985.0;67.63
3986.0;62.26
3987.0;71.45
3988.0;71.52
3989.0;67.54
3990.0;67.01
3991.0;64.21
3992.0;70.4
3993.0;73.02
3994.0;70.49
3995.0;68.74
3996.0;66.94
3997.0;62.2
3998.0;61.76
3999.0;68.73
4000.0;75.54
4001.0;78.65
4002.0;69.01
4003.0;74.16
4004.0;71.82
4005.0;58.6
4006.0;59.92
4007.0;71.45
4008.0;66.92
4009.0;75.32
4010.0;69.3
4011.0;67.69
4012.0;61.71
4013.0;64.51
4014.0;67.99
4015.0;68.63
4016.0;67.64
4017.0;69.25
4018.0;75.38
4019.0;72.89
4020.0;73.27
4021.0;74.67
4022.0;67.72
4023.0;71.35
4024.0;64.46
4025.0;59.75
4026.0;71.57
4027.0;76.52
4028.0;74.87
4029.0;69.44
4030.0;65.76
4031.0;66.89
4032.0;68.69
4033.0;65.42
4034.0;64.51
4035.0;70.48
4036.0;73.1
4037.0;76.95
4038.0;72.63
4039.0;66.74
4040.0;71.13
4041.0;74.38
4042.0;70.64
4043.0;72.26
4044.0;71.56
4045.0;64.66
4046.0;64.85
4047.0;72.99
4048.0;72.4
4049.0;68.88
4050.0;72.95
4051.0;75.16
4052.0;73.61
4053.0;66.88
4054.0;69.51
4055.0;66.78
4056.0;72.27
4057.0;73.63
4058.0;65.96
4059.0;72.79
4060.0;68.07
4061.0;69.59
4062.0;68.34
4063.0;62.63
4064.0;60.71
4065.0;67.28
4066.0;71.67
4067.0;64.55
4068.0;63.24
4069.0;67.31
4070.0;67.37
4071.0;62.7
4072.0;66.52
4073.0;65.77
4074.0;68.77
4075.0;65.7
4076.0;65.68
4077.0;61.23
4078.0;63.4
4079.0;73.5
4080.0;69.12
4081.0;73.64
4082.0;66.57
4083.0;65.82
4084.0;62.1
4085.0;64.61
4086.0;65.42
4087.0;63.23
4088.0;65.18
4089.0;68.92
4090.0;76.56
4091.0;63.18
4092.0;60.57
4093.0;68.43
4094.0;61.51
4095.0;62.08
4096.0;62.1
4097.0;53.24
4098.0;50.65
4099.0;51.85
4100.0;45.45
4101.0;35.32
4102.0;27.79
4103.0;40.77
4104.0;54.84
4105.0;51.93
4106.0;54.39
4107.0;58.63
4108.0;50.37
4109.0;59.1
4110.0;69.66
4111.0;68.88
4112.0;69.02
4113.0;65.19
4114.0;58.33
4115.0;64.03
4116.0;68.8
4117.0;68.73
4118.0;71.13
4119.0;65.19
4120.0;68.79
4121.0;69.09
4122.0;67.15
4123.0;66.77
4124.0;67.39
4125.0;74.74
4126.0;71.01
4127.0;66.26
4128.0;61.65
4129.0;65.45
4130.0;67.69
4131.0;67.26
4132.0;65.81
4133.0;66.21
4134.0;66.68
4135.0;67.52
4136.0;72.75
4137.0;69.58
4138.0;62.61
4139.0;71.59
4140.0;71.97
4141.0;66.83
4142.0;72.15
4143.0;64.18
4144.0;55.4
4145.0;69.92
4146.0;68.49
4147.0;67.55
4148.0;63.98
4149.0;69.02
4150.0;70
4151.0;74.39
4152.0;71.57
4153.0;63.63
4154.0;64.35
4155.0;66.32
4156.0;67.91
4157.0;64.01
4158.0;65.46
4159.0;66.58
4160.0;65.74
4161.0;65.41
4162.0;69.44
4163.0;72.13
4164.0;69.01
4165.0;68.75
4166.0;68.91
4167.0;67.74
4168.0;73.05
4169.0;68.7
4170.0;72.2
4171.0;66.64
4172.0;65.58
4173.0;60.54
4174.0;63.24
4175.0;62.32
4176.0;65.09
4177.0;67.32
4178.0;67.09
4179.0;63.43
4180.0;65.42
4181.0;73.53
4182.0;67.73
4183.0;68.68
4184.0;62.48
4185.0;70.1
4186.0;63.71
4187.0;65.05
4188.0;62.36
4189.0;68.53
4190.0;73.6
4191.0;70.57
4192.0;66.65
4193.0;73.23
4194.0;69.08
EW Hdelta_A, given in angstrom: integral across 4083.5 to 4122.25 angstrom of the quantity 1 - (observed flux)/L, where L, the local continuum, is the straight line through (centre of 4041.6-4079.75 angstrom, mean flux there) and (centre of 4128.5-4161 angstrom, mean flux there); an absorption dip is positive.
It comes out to 4.3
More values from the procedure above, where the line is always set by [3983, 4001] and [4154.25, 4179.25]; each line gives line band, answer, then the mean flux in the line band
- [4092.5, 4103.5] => 2.7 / 50.8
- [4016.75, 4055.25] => -1.5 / 70.3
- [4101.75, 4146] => 1.8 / 64.4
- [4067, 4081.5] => 0.2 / 66.6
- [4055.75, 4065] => -0.1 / 68.1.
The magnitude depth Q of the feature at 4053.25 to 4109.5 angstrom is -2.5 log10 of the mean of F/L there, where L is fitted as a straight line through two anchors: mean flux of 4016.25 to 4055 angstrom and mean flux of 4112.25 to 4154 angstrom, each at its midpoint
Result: 0.11 mag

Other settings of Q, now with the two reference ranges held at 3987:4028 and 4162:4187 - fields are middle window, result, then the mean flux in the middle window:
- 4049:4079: 0.01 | 67.7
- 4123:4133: 0.01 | 67.4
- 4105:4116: 0.11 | 61.6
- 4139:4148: 0.01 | 67.1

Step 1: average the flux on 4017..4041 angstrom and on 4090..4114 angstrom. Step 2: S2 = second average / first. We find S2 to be 0.8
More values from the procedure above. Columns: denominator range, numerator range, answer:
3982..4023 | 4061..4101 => 0.93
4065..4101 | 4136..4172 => 1.06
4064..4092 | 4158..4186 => 1.01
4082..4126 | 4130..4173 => 1.11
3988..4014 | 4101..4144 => 0.93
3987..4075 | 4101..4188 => 0.95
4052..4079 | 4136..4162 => 1.00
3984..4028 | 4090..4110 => 0.79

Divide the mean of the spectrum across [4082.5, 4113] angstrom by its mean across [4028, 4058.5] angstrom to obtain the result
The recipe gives 0.83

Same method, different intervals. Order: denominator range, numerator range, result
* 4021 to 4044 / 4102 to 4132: 0.91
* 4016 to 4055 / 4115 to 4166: 0.96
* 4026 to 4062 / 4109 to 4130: 0.95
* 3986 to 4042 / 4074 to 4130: 0.90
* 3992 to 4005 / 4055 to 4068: 0.97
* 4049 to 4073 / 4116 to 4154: 0.99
